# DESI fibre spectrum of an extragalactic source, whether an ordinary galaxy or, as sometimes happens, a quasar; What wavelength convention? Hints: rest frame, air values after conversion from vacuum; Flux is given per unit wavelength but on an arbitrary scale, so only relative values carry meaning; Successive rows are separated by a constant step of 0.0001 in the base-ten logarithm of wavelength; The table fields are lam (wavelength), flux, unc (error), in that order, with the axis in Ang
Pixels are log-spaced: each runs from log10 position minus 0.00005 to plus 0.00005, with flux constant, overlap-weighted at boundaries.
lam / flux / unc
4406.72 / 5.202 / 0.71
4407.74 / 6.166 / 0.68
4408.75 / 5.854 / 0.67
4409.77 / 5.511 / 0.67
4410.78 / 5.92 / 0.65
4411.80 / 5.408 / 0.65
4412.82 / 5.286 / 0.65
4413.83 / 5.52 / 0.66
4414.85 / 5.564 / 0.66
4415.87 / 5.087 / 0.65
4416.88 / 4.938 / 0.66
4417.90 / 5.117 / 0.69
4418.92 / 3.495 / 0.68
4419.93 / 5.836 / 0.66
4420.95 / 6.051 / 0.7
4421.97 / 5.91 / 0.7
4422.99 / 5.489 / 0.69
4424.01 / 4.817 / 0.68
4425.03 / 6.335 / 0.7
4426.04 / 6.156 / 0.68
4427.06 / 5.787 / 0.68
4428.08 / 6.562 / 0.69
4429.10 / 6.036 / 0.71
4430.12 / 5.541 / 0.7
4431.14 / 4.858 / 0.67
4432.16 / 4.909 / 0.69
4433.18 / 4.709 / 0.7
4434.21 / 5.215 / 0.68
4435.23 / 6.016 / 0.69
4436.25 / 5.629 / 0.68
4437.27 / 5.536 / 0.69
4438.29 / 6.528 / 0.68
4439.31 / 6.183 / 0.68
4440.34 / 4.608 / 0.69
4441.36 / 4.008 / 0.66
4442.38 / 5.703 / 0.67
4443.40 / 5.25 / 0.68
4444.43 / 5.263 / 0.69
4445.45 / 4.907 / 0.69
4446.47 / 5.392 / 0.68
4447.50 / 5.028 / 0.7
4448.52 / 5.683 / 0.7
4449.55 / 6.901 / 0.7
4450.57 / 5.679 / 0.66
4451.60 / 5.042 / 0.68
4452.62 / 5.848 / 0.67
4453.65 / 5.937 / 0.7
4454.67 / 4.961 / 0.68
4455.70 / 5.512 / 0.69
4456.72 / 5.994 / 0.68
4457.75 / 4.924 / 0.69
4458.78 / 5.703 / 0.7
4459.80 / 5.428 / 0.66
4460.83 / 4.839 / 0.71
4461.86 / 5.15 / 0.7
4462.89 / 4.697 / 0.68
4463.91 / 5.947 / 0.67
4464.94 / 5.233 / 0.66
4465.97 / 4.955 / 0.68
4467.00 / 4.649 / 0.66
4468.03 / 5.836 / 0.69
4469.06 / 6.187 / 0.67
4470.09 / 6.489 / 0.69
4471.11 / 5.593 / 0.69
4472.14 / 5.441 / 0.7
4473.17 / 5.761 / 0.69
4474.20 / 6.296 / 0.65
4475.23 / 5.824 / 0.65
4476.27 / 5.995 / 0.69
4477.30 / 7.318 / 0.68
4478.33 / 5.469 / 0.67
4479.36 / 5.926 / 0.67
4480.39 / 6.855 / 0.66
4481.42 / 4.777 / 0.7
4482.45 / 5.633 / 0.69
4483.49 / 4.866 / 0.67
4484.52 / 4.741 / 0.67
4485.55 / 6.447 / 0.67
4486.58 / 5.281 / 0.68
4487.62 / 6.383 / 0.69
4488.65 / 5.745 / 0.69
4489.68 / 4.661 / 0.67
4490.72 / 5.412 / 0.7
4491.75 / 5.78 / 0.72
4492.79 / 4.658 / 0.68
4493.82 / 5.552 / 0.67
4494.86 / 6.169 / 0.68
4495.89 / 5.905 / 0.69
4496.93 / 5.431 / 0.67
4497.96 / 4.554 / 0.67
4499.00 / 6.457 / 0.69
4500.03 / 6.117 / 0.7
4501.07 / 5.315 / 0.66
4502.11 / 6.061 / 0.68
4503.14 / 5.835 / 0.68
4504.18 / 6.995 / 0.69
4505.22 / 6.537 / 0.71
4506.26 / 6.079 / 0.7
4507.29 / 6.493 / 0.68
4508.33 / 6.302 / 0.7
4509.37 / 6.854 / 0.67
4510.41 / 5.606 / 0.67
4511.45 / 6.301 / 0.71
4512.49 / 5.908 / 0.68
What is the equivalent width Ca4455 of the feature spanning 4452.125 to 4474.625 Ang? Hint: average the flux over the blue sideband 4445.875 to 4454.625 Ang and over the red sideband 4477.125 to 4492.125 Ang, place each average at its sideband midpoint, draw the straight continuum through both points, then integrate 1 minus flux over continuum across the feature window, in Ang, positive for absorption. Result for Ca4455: 0.53 Ang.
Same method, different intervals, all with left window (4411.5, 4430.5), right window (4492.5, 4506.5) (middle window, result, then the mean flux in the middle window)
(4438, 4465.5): 1.2 Ang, 5.41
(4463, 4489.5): 0.2 Ang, 5.72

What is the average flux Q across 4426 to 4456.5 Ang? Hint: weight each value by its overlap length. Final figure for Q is 5.51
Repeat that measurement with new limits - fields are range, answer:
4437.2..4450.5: 5.47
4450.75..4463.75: 5.36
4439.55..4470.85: 5.4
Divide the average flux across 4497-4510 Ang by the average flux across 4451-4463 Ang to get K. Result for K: 1.14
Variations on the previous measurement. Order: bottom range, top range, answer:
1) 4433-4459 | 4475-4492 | 1.04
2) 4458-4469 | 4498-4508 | 1.16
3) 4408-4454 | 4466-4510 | 1.06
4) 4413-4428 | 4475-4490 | 1.05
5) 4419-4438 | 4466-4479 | 1.05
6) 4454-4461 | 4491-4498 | 1.02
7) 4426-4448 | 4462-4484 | 1.05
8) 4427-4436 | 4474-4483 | 1.09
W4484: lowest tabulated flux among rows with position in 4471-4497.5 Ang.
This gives 4.658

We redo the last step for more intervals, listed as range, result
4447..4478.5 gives 4.649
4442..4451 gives 4.907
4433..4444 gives 4.008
